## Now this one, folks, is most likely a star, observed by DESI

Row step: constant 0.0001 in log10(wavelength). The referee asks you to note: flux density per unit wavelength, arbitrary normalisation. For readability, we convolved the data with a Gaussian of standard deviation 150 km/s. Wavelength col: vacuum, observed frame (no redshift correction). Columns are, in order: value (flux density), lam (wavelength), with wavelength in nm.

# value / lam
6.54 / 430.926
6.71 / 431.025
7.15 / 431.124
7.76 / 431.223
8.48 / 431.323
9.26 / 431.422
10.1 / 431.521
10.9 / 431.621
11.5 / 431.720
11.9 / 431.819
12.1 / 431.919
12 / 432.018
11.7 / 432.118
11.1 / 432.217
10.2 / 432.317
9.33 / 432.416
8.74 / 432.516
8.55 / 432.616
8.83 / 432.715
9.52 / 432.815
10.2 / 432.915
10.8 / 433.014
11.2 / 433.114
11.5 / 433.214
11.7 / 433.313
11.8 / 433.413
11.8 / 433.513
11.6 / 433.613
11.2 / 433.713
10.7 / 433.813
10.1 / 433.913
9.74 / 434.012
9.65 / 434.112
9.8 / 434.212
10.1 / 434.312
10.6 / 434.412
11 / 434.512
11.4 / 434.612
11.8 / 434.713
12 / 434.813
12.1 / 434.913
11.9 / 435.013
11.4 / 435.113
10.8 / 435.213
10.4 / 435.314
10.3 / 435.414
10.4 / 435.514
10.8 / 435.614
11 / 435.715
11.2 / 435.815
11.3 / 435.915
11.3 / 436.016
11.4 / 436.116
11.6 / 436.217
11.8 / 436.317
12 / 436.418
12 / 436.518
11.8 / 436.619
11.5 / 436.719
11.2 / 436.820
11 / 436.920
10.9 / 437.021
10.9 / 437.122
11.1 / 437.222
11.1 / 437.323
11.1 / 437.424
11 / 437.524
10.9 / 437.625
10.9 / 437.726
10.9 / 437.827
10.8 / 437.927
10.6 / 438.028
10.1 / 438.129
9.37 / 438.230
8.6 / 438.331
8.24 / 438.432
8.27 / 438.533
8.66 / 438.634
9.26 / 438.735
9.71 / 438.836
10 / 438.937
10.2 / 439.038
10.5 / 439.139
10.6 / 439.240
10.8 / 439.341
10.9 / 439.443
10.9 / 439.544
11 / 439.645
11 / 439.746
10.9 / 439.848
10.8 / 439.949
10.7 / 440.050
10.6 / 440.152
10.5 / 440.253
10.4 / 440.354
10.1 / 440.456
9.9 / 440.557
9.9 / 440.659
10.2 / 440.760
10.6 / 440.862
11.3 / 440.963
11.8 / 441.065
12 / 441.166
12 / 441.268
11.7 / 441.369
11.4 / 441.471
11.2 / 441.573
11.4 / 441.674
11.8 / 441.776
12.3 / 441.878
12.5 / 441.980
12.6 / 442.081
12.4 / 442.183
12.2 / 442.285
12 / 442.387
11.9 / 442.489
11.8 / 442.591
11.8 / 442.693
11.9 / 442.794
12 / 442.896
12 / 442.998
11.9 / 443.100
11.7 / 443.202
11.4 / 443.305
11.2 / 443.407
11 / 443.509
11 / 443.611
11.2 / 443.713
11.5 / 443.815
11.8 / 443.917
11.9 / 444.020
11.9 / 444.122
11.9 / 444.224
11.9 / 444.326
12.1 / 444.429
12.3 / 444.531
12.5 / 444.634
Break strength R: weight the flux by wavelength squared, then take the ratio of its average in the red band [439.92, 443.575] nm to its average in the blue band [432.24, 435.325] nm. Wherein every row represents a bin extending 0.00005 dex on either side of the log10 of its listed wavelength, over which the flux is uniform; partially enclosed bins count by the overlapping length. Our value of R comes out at 1.11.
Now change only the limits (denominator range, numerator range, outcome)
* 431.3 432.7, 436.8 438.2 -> 1.07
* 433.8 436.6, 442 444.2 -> 1.11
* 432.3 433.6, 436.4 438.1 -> 1.10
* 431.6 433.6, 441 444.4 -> 1.14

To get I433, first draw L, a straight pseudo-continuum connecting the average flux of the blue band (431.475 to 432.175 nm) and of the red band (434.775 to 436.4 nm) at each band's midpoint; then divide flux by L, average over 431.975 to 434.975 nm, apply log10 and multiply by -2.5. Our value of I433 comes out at 0.07 mag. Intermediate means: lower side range 11.5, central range 10.7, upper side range 11.2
